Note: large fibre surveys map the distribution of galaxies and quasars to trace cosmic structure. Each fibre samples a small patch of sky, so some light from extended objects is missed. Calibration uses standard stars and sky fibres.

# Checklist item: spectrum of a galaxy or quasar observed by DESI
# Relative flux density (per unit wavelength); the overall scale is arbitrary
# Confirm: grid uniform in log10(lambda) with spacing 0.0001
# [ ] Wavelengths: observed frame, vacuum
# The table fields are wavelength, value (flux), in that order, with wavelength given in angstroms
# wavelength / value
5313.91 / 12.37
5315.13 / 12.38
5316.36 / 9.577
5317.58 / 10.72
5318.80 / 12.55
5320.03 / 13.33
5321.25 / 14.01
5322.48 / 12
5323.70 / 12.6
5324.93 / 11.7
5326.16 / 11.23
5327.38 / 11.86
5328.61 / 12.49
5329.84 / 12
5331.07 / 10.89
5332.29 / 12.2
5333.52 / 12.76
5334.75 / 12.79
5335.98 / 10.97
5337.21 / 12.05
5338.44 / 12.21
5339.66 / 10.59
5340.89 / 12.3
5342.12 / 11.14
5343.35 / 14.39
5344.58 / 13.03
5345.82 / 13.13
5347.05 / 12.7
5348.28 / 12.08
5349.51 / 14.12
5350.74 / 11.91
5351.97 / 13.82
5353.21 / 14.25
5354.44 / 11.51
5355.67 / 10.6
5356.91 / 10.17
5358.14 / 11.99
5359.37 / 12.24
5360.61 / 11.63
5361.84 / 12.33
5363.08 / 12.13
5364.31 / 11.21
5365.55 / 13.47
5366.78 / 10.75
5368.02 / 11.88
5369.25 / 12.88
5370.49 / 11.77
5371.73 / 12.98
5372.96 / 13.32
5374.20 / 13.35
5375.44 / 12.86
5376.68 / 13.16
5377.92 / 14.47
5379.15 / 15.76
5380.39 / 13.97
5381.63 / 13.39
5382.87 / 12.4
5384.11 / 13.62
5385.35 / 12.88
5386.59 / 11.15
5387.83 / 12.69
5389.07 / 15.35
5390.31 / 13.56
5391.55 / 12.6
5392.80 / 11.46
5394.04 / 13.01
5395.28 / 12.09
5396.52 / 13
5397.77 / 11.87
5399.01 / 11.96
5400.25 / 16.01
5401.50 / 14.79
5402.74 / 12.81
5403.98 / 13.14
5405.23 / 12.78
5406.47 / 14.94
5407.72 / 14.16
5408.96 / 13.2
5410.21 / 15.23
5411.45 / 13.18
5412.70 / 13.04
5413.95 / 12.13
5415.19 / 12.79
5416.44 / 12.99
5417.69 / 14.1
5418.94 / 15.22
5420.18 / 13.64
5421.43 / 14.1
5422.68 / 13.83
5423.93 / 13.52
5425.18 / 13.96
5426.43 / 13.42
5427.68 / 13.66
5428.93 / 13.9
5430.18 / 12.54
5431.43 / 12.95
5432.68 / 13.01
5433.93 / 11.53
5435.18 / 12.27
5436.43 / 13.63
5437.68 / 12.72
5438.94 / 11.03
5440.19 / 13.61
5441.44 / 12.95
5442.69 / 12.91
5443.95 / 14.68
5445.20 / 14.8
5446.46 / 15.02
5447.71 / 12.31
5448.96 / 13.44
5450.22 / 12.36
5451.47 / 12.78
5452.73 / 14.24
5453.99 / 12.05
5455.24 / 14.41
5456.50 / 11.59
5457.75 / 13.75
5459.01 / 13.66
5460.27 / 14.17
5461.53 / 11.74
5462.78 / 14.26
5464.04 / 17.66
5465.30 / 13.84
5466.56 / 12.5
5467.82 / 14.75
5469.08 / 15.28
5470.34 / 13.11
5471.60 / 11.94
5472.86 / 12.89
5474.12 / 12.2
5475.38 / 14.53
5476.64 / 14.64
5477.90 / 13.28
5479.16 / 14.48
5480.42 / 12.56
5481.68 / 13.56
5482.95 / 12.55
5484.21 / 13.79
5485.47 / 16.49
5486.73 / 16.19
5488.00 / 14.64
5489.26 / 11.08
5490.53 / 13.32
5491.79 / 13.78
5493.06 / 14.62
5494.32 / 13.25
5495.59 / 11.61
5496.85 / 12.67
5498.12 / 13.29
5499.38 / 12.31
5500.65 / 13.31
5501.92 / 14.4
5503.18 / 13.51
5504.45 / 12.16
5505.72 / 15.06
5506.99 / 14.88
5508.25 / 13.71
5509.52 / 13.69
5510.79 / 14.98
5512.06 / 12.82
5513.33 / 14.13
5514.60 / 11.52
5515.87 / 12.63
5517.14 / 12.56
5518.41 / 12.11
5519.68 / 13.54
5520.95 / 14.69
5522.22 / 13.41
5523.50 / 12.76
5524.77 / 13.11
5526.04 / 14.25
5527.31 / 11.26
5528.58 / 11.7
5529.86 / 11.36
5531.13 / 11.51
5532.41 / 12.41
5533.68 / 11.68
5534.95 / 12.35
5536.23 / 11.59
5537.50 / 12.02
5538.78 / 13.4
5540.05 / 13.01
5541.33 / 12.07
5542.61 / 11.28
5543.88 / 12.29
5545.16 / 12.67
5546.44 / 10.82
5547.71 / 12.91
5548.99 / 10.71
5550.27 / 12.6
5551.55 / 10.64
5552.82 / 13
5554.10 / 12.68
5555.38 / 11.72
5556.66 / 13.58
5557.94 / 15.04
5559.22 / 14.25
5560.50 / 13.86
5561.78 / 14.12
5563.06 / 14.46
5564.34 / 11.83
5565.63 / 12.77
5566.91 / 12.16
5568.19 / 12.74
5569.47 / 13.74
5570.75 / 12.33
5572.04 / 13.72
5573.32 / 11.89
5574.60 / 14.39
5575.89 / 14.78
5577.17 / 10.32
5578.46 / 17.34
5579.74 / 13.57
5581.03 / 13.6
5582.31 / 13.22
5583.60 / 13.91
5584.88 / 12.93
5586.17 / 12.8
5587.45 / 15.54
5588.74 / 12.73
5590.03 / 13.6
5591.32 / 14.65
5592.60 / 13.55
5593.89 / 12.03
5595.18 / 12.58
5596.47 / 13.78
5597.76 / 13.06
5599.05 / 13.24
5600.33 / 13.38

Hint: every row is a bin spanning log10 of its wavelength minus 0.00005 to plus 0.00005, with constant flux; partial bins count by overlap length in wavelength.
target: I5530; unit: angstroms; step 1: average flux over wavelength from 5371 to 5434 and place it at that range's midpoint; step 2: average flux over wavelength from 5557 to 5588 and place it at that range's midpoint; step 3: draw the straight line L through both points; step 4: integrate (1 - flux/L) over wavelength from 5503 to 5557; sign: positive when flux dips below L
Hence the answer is 3.4 angstroms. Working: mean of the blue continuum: 13.4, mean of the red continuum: 13.5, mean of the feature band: 12.7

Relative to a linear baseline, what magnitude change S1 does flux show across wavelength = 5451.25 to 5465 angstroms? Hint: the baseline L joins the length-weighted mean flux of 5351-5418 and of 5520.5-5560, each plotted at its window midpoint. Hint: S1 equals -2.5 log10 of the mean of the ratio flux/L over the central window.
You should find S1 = -0.080 mag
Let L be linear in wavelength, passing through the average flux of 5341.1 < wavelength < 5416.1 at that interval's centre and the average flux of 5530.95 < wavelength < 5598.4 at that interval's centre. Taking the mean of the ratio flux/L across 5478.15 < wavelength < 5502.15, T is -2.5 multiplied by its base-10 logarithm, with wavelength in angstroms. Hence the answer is -0.05 mag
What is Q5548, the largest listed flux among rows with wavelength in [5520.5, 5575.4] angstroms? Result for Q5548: 15.04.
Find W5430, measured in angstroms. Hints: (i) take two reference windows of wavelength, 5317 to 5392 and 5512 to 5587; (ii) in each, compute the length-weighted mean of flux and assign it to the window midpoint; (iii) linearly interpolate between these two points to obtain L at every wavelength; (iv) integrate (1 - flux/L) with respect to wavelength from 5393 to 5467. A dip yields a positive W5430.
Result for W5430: -4.4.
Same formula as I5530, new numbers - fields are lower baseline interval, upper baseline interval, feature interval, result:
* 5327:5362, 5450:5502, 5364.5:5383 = -0.8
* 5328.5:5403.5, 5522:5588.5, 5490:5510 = -1.1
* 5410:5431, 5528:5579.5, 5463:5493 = -1.6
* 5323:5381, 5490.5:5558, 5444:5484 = -2.9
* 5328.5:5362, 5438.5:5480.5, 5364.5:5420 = -2.0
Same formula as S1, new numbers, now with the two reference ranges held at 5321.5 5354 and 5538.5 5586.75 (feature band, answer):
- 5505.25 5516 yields -0.074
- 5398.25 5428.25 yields -0.092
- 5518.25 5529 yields -0.015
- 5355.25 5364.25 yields 0.076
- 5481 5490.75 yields -0.097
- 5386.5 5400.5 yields -0.031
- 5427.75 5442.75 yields -0.013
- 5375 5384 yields -0.104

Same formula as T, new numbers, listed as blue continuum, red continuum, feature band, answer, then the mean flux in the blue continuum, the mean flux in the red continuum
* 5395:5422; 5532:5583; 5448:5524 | -0.03 mag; 13.5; 12.8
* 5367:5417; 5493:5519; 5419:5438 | -0.01 mag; 13.2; 13.3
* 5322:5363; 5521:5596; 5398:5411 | -0.12 mag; 12.2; 12.9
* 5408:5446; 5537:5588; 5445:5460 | 0.00 mag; 13.4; 13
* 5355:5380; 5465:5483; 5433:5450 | 0.00 mag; 12.5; 13.5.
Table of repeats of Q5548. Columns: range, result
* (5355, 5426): 16.01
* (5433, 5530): 17.66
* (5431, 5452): 15.02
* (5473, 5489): 16.49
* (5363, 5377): 13.47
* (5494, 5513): 15.06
